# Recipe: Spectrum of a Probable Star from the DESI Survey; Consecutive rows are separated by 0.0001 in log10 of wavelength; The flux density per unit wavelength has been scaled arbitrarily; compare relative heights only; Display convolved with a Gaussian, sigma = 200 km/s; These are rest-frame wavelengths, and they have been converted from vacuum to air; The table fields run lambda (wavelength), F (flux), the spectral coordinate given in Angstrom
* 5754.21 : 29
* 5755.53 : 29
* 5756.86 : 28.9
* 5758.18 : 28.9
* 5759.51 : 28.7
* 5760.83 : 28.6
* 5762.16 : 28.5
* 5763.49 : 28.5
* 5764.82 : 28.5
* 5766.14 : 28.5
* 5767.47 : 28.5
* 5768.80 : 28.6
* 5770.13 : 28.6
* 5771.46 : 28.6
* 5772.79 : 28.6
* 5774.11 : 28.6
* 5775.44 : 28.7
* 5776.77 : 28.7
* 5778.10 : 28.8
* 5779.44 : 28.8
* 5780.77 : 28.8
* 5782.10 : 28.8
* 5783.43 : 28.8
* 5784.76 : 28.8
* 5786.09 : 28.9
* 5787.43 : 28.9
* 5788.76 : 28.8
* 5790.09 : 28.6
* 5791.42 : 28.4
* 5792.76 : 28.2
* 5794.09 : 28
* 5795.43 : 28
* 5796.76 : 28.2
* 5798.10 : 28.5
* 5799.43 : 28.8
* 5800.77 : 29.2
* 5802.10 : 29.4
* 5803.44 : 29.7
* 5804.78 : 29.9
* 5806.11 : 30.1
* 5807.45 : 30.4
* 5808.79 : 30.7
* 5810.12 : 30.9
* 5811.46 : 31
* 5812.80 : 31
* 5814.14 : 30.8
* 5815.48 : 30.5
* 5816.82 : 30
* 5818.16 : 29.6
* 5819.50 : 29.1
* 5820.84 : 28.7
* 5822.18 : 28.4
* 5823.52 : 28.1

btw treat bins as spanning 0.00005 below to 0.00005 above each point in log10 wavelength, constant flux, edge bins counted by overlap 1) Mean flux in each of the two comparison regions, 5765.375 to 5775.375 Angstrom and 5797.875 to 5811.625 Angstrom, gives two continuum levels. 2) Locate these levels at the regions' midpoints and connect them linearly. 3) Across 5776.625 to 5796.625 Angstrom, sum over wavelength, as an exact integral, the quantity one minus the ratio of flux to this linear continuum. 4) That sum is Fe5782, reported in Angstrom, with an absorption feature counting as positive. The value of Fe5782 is 0.4 Angstrom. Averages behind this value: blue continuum 28.6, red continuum 29.9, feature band 28.6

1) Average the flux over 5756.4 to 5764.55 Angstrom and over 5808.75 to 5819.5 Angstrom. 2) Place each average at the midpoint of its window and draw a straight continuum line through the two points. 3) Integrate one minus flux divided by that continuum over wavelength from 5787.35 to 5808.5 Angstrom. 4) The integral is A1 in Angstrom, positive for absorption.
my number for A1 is 0.7 Angstrom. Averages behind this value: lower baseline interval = 28.7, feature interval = 29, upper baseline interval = 30.5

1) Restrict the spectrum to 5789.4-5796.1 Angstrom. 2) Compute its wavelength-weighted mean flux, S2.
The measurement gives 28.3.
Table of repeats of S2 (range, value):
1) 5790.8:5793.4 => 28.2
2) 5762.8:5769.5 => 28.5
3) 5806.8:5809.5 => 30.6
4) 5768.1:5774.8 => 28.6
